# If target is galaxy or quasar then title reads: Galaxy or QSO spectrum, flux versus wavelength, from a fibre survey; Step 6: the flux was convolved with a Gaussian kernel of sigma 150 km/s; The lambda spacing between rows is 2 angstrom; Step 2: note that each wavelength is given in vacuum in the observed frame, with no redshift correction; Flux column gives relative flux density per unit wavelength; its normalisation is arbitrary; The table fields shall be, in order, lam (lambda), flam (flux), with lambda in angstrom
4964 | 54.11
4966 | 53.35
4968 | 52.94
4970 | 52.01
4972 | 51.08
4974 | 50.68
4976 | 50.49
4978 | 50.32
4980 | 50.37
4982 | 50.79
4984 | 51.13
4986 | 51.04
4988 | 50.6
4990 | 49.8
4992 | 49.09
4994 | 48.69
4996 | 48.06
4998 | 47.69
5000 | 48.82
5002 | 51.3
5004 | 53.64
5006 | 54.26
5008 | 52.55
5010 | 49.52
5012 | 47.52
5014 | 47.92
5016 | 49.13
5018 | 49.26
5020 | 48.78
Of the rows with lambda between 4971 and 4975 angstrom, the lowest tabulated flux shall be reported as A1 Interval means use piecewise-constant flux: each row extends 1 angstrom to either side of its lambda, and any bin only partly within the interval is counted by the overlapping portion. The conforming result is 50.68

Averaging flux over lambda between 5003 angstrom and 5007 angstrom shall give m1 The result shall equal 54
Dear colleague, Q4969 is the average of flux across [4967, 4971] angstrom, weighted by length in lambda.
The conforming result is 52.5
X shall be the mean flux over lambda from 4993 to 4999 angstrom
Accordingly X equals 48.1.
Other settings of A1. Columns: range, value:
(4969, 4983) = 50.32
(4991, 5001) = 47.69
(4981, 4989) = 50.6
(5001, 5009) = 51.3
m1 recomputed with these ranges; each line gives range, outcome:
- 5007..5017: 49.3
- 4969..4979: 50.9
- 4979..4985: 50.8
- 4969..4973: 51.5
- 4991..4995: 48.9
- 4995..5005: 49.9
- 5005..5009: 53.4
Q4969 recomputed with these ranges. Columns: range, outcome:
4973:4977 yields 50.6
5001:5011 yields 52.3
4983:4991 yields 50.6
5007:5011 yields 51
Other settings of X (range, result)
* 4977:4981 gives 50.3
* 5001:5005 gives 52.5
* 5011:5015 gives 47.7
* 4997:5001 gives 48.3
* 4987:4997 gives 49.2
